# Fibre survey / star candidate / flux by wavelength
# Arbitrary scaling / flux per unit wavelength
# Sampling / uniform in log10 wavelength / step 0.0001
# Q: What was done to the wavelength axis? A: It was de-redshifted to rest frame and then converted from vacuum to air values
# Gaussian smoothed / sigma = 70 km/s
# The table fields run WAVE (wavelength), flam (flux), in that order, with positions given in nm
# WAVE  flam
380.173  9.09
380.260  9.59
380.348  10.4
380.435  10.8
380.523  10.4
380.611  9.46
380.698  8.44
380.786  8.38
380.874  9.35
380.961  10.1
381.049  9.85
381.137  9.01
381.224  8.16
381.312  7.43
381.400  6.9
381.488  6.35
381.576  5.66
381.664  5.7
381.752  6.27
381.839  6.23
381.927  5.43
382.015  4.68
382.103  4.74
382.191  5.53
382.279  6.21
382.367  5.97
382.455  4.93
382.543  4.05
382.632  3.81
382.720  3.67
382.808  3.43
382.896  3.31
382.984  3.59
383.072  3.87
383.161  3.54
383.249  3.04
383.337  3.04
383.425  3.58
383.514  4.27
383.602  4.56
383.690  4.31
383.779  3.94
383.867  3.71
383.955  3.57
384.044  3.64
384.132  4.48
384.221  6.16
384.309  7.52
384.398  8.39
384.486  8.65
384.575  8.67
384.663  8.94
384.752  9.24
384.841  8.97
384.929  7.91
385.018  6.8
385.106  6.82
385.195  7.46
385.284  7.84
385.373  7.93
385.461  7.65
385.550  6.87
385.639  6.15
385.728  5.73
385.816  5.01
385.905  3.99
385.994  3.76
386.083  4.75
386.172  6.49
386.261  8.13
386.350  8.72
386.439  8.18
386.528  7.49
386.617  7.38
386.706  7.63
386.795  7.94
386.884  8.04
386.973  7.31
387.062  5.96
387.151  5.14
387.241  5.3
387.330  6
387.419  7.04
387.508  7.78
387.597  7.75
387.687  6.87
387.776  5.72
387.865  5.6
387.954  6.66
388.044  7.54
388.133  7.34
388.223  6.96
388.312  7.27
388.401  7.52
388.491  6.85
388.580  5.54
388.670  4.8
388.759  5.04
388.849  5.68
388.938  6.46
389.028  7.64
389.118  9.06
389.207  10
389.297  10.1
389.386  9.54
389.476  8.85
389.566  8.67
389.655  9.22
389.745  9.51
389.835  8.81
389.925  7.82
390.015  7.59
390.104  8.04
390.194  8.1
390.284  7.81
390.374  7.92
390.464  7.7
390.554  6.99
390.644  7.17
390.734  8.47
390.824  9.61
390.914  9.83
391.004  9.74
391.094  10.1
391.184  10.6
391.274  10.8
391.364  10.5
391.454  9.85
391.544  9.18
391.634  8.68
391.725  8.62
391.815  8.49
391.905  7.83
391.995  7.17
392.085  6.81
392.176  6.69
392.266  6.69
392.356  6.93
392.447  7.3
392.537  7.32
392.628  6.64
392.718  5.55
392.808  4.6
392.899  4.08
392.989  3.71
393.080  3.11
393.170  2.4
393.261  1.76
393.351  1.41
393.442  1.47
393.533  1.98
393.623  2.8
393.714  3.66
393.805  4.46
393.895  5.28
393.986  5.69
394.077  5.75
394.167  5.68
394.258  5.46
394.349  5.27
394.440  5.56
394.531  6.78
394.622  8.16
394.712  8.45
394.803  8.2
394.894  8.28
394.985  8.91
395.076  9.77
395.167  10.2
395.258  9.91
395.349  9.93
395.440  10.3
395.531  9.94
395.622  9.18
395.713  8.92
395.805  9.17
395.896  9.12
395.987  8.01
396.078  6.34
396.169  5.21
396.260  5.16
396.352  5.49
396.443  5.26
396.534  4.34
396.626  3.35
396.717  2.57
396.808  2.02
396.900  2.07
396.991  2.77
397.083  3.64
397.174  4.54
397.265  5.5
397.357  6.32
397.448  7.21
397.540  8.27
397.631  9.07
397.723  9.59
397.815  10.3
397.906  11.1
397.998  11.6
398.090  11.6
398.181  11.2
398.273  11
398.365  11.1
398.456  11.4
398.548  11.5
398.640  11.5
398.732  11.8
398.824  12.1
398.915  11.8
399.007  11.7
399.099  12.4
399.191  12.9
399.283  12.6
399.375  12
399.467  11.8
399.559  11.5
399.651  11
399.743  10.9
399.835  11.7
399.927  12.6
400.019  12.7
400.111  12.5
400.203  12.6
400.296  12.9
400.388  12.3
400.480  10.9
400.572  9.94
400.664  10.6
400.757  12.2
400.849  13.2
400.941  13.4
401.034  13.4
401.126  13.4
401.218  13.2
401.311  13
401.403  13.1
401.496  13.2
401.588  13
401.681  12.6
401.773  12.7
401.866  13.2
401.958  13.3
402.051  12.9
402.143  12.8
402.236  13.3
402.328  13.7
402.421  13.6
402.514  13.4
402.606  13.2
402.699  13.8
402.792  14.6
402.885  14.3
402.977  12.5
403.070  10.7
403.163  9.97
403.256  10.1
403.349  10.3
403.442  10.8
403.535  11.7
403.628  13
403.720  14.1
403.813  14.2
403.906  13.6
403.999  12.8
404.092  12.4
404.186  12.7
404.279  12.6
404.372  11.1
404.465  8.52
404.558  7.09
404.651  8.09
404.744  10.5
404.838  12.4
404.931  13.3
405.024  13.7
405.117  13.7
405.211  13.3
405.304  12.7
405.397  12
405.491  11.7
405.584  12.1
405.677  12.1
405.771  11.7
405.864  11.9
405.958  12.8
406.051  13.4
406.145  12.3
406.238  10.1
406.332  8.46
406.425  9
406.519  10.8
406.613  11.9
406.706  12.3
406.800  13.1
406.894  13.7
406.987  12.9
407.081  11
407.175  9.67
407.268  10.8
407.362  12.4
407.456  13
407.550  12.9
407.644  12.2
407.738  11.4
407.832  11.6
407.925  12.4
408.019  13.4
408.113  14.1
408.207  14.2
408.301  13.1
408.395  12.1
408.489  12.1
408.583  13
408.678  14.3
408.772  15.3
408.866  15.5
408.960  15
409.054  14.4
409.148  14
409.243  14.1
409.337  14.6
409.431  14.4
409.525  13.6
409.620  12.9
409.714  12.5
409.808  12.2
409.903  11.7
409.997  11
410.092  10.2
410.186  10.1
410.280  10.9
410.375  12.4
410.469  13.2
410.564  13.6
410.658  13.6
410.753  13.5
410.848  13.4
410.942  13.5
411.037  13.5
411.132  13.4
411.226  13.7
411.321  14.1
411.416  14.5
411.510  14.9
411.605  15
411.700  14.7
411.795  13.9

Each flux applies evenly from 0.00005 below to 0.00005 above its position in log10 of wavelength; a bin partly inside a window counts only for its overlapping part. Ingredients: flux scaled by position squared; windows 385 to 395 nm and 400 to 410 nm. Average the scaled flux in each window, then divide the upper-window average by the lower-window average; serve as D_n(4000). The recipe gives 1.9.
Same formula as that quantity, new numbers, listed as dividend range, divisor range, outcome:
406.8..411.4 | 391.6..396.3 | 2.14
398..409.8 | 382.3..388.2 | 2.24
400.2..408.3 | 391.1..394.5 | 2.17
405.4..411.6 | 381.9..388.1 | 2.38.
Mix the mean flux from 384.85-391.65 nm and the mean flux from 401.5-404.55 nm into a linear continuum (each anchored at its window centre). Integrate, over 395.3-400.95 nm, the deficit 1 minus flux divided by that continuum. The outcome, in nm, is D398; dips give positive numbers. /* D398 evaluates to 0.79 nm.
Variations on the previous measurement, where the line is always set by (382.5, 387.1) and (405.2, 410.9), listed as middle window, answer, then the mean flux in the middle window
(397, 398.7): 0.10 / 9.13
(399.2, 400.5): -0.23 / 12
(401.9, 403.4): -0.23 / 12.7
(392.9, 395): 0.91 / 4.89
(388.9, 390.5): -0.25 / 8.5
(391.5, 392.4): 0.03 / 7.71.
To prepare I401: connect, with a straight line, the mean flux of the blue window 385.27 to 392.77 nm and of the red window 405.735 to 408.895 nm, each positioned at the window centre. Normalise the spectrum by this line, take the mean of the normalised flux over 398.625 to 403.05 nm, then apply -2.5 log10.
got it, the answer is -0.18 mag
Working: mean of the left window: 7.52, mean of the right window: 12.3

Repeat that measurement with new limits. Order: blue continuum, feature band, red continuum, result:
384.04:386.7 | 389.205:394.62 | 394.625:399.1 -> 0.11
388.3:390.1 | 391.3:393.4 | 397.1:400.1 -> 0.34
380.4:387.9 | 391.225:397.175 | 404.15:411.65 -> 0.38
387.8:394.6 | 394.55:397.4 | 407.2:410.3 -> 0.23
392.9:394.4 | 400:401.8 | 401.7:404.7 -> -0.23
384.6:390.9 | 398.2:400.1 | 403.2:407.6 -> -0.16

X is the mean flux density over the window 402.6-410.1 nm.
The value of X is 12.3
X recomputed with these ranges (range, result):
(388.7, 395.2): 7.12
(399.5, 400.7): 11.7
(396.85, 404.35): 11.5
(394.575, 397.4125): 6.81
